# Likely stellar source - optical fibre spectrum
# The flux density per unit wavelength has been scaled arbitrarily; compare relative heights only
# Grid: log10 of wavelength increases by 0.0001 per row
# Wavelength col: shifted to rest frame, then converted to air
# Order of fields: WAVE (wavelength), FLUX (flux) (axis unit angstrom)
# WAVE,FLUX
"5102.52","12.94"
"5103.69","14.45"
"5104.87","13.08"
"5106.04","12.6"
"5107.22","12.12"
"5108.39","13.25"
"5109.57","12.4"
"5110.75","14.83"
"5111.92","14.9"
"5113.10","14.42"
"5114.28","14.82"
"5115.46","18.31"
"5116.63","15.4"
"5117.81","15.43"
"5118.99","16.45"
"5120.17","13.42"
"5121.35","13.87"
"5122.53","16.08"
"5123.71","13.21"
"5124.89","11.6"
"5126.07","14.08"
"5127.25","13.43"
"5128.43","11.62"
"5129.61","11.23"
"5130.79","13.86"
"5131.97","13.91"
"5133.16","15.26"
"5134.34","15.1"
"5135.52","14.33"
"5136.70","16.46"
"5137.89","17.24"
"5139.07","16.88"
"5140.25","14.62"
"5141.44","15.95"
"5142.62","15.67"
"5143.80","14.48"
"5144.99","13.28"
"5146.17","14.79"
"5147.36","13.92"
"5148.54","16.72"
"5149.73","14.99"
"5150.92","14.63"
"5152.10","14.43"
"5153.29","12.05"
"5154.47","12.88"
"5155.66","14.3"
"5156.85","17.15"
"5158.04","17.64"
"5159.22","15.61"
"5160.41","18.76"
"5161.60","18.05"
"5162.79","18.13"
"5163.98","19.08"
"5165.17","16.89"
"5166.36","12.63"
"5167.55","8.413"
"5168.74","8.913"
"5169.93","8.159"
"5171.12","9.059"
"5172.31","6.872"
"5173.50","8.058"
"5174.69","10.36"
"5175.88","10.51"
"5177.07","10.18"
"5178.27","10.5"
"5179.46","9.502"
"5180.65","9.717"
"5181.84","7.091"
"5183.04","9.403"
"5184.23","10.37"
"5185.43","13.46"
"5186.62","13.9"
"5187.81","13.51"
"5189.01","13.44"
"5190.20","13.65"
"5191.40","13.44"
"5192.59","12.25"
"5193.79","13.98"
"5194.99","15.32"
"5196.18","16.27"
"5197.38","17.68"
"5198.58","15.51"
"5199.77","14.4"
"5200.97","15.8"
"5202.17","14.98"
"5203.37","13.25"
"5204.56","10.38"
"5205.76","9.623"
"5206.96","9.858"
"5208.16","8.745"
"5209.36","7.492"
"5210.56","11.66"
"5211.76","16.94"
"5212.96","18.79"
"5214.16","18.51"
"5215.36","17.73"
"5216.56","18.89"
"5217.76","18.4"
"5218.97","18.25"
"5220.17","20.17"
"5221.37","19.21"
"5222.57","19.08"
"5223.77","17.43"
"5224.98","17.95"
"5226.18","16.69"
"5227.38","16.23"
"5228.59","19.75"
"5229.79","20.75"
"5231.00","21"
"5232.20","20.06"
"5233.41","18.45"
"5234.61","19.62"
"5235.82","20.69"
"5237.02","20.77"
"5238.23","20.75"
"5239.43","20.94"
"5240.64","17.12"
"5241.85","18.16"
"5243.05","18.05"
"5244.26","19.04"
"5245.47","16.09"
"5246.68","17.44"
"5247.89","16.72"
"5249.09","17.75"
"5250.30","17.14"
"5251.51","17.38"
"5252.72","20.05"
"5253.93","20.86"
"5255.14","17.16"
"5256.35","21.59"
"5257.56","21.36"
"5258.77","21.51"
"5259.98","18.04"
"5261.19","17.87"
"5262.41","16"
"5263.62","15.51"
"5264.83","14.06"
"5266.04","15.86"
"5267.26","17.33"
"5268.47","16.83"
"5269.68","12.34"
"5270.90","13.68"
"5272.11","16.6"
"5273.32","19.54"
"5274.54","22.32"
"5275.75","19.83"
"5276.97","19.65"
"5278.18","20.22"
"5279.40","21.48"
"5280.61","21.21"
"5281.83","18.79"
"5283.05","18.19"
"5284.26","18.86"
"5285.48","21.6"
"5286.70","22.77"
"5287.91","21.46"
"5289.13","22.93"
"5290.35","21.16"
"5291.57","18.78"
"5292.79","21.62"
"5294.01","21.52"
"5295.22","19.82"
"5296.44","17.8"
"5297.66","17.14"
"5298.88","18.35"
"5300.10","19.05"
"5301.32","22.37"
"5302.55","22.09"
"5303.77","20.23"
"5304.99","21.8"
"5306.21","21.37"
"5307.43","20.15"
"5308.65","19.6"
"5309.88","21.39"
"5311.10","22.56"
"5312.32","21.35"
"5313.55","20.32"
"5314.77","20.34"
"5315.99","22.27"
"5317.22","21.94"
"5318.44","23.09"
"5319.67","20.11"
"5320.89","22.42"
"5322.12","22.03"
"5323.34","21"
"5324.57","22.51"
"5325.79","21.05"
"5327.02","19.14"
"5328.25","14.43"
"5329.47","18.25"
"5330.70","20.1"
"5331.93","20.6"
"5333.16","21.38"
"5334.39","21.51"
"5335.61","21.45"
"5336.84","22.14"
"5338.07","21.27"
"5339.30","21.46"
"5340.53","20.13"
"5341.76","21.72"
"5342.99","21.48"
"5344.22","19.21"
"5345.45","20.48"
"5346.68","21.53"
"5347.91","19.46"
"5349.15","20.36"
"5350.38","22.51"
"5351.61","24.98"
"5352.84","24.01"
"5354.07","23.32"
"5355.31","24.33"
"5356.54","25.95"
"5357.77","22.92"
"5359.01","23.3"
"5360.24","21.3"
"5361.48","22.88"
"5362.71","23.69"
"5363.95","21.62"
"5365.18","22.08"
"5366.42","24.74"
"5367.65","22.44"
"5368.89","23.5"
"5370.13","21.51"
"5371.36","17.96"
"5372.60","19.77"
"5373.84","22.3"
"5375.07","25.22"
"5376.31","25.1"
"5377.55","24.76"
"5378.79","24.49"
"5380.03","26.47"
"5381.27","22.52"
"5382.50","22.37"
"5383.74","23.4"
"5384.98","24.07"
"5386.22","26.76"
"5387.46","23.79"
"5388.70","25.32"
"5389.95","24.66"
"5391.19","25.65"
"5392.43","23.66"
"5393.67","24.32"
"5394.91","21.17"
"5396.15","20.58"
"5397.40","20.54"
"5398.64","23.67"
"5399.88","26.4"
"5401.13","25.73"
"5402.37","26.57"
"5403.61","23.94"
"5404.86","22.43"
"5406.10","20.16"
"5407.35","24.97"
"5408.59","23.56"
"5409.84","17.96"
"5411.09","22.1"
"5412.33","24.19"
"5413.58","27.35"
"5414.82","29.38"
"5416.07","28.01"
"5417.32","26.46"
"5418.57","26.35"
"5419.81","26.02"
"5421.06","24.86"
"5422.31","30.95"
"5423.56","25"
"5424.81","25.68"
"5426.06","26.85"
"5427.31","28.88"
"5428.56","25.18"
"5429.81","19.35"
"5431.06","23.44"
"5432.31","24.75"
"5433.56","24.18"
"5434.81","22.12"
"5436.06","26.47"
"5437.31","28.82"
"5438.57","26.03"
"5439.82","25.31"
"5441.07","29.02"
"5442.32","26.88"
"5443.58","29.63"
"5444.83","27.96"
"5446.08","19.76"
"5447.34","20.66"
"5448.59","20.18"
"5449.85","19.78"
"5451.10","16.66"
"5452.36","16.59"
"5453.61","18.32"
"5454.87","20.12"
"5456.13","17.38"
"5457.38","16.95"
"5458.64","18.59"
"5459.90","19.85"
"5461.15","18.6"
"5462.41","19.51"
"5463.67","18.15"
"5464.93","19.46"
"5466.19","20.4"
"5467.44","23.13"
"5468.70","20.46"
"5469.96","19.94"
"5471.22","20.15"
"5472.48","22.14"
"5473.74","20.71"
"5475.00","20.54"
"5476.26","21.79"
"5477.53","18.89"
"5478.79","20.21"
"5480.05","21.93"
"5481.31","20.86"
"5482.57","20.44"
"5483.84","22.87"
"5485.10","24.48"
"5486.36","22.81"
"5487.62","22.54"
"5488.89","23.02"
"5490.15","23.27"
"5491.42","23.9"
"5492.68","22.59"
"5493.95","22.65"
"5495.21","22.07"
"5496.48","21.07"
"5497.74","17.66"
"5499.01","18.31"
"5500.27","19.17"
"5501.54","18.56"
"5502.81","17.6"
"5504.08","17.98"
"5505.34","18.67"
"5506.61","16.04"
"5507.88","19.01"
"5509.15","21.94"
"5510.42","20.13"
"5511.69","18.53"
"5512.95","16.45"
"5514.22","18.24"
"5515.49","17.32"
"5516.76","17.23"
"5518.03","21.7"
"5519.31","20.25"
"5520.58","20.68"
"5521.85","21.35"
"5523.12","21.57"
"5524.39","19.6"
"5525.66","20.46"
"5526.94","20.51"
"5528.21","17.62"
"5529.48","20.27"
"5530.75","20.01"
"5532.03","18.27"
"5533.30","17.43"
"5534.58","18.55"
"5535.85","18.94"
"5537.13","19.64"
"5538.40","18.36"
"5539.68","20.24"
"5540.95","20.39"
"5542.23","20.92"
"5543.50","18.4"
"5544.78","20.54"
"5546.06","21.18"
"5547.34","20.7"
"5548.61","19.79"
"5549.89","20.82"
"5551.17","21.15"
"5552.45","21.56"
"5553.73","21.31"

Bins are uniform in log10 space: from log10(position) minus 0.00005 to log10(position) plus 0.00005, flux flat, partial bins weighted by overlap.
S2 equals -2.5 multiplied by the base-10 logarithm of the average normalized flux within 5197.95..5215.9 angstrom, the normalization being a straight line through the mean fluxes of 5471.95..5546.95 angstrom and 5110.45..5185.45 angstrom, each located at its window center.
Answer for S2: 0.09 mag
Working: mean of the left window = 13.6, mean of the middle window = 13.6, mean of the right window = 20.1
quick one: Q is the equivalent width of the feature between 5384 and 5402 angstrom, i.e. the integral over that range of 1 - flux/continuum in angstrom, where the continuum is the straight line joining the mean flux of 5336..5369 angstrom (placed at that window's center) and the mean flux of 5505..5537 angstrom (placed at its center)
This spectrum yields -2.1 angstrom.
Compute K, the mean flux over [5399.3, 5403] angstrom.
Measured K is 26.2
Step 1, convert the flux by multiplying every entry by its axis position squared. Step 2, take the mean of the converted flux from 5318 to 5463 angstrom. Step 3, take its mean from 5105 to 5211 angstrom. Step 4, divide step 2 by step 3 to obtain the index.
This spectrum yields 1.86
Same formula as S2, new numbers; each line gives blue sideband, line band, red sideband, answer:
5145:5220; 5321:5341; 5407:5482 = -0.099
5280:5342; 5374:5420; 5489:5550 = -0.196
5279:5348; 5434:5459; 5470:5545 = -0.107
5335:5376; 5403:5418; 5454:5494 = -0.126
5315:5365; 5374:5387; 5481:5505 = -0.141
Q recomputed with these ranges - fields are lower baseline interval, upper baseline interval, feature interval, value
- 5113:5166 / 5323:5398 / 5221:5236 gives -0.8 angstrom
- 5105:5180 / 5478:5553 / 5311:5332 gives -4.8 angstrom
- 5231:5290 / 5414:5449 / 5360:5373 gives 0.6 angstrom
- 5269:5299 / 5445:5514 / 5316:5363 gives -4.5 angstrom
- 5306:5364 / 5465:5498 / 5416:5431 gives -3.1 angstrom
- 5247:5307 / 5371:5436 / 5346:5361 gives -0.4 angstrom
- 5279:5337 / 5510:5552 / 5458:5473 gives -0.1 angstrom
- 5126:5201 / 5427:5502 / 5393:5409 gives -2.7 angstrom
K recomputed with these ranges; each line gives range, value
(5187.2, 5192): 13.5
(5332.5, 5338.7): 21.5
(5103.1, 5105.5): 13.8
